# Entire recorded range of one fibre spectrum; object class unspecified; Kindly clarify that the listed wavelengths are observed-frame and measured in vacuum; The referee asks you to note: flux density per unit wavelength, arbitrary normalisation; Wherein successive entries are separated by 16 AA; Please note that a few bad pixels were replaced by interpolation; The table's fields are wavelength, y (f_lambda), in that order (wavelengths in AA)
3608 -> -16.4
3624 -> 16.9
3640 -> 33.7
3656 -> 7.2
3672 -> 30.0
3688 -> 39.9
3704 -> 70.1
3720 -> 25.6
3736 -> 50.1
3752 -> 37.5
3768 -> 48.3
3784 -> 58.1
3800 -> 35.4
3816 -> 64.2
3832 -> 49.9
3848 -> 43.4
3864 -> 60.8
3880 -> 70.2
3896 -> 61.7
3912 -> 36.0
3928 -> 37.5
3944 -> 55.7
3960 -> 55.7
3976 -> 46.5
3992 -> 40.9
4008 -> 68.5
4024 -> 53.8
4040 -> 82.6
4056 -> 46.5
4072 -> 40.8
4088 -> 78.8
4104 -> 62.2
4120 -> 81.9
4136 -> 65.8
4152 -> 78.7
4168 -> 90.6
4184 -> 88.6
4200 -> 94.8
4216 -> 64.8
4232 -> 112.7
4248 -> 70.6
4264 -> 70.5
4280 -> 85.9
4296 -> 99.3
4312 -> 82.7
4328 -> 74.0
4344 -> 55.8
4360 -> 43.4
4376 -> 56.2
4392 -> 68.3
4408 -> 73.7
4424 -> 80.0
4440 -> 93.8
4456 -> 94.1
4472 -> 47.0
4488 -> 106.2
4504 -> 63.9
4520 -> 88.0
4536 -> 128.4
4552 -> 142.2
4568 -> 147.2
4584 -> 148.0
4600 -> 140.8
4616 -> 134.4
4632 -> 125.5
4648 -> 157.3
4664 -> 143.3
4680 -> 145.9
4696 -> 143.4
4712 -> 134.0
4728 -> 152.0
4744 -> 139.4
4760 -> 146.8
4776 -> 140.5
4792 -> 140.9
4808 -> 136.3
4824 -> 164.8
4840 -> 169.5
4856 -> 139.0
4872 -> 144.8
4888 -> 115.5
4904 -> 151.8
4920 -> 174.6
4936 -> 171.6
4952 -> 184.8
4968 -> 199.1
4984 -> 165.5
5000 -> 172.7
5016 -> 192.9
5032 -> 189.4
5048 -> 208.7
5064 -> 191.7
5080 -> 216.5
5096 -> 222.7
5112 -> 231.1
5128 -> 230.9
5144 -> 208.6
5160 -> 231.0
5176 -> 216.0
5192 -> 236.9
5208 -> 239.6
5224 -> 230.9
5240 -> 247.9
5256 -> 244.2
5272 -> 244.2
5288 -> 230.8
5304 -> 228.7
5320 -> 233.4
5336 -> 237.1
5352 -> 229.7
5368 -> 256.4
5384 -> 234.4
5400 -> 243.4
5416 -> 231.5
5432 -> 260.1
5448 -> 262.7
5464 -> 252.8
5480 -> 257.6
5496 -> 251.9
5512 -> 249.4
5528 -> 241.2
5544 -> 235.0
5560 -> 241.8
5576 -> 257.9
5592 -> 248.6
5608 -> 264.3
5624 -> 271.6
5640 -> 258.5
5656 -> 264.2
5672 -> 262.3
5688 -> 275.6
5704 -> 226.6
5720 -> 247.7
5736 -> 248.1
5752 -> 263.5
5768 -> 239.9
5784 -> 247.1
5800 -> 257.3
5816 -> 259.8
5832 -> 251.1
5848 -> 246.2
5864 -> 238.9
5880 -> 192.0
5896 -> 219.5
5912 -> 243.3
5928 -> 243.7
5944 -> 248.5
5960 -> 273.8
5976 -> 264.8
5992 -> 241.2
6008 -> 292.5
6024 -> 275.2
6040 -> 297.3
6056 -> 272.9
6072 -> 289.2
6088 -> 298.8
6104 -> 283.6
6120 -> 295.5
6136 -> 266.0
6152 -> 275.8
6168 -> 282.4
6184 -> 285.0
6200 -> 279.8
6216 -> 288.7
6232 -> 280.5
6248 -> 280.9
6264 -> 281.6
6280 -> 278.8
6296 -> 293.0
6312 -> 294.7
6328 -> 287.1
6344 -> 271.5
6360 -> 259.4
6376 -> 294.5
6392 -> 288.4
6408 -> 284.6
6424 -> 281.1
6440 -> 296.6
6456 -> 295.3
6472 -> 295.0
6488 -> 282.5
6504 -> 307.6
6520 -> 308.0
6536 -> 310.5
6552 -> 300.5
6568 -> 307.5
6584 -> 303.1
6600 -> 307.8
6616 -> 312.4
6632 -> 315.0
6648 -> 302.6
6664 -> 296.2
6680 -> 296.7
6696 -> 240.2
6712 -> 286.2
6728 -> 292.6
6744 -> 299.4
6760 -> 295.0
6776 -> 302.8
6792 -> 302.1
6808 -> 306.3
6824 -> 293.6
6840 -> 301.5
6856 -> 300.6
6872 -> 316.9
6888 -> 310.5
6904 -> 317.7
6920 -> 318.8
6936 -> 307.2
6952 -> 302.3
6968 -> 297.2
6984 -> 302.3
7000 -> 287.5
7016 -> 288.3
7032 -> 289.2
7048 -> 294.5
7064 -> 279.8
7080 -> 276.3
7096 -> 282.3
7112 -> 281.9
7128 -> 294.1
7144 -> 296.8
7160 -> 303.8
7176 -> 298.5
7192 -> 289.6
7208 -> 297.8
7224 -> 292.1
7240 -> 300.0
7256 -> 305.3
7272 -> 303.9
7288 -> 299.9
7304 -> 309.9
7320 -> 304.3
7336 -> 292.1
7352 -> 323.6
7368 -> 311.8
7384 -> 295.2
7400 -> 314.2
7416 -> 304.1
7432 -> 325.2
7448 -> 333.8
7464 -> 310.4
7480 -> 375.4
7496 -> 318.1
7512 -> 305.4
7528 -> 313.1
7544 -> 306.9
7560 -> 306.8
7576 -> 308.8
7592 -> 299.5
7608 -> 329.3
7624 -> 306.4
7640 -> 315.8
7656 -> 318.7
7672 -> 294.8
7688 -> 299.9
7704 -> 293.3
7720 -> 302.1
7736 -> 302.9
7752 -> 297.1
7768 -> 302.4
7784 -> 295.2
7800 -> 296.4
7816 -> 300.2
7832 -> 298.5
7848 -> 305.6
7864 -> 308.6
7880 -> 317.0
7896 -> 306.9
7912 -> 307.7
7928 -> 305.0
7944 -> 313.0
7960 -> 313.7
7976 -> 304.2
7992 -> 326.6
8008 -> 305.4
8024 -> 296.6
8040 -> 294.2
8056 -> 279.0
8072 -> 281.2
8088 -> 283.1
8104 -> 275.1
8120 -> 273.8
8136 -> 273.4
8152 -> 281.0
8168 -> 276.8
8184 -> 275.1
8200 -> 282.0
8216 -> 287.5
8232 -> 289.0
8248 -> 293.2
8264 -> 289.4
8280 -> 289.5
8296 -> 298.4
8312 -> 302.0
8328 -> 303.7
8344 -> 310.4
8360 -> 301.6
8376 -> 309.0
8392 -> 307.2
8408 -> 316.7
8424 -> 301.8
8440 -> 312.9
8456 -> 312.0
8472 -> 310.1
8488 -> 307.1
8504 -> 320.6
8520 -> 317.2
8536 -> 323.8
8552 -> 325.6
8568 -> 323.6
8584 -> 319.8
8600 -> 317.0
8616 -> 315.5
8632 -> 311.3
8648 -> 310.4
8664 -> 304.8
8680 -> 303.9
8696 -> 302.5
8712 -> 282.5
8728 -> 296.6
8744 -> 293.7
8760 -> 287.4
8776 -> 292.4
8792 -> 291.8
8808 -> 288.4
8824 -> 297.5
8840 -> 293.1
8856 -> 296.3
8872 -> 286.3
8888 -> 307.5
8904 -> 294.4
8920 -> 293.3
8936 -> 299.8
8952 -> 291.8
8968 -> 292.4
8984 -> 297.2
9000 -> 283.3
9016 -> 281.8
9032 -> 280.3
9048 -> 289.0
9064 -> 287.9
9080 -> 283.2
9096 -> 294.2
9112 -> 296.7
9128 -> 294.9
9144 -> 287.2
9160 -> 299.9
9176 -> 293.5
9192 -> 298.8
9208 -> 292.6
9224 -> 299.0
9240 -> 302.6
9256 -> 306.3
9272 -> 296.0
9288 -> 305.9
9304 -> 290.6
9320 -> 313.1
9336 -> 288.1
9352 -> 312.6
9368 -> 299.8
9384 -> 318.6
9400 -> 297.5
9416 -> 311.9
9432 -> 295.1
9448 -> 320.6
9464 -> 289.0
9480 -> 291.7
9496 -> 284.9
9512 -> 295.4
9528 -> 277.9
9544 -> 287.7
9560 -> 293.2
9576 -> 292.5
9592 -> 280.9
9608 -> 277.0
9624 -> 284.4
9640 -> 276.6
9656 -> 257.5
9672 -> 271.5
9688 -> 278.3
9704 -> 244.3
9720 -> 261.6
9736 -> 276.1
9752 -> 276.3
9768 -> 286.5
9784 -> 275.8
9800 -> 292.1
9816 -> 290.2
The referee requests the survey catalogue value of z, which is 0.14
